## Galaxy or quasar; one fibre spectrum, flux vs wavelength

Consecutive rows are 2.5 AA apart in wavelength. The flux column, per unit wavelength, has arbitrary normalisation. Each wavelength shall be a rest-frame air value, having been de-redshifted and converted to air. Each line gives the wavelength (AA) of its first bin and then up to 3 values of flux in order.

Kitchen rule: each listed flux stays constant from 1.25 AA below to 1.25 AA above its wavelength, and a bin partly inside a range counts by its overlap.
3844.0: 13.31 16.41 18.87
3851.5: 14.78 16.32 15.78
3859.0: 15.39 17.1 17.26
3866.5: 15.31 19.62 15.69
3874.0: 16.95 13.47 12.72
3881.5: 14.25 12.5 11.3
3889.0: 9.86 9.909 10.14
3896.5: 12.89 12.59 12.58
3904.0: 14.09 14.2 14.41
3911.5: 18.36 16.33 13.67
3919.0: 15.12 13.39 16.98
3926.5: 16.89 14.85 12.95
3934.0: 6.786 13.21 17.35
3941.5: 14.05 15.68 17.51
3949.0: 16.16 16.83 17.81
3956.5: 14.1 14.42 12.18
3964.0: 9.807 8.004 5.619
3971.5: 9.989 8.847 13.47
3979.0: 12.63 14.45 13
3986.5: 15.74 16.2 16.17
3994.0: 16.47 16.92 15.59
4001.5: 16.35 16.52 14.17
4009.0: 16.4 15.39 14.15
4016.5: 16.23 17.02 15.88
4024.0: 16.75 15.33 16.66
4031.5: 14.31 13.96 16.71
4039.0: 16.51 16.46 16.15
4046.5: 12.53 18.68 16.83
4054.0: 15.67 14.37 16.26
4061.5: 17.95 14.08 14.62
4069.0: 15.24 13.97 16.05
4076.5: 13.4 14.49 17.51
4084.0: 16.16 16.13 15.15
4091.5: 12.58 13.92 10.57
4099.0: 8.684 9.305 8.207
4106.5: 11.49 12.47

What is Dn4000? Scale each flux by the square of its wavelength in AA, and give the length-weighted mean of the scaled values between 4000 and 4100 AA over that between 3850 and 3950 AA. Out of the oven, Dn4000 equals 1.14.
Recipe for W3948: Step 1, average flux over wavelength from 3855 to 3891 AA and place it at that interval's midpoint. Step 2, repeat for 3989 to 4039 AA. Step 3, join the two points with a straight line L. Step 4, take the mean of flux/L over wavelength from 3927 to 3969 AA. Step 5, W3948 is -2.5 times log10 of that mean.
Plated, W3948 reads 0.12 mag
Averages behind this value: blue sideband 14.7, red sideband 15.9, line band 13.7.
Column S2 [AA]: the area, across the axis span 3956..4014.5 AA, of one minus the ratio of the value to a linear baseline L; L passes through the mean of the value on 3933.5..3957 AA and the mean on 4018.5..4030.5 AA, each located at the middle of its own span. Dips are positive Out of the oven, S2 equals 8.08 AA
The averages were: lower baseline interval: 15.2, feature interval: 13.6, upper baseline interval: 16.2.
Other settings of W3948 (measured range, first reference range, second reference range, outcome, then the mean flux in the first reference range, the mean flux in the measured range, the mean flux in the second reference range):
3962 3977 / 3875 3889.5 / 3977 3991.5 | 0.47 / 12.6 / 9.22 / 14.5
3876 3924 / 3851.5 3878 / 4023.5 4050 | 0.20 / 16.2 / 13.3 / 15.8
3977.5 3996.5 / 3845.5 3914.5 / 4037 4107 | -0.04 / 14.6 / 15.1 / 14.4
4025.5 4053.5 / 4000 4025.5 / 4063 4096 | -0.03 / 15.9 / 15.8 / 14.8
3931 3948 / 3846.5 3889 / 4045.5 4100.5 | 0.08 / 15.3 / 14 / 14.8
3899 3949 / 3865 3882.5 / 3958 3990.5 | -0.08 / 15.5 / 14.6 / 11.9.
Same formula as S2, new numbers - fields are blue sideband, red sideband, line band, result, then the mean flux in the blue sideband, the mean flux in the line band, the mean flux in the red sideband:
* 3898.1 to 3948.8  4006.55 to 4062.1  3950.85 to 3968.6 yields 2.6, 14.6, 12.8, 15.9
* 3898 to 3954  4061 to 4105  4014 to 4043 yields -3.7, 14.8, 15.9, 13.7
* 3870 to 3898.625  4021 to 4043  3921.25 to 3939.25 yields -0.3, 12.8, 13.9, 15.8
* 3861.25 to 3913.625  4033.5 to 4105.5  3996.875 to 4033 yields -3.5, 14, 15.8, 14.6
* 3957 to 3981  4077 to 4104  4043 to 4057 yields -3.8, 10.8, 15.8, 13.2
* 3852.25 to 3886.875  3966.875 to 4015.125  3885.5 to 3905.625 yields 4.5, 15.4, 11.7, 14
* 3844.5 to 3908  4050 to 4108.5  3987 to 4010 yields -3.1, 14.4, 16.1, 14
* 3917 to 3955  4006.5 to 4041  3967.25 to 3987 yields 5.0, 15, 11.5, 15.7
